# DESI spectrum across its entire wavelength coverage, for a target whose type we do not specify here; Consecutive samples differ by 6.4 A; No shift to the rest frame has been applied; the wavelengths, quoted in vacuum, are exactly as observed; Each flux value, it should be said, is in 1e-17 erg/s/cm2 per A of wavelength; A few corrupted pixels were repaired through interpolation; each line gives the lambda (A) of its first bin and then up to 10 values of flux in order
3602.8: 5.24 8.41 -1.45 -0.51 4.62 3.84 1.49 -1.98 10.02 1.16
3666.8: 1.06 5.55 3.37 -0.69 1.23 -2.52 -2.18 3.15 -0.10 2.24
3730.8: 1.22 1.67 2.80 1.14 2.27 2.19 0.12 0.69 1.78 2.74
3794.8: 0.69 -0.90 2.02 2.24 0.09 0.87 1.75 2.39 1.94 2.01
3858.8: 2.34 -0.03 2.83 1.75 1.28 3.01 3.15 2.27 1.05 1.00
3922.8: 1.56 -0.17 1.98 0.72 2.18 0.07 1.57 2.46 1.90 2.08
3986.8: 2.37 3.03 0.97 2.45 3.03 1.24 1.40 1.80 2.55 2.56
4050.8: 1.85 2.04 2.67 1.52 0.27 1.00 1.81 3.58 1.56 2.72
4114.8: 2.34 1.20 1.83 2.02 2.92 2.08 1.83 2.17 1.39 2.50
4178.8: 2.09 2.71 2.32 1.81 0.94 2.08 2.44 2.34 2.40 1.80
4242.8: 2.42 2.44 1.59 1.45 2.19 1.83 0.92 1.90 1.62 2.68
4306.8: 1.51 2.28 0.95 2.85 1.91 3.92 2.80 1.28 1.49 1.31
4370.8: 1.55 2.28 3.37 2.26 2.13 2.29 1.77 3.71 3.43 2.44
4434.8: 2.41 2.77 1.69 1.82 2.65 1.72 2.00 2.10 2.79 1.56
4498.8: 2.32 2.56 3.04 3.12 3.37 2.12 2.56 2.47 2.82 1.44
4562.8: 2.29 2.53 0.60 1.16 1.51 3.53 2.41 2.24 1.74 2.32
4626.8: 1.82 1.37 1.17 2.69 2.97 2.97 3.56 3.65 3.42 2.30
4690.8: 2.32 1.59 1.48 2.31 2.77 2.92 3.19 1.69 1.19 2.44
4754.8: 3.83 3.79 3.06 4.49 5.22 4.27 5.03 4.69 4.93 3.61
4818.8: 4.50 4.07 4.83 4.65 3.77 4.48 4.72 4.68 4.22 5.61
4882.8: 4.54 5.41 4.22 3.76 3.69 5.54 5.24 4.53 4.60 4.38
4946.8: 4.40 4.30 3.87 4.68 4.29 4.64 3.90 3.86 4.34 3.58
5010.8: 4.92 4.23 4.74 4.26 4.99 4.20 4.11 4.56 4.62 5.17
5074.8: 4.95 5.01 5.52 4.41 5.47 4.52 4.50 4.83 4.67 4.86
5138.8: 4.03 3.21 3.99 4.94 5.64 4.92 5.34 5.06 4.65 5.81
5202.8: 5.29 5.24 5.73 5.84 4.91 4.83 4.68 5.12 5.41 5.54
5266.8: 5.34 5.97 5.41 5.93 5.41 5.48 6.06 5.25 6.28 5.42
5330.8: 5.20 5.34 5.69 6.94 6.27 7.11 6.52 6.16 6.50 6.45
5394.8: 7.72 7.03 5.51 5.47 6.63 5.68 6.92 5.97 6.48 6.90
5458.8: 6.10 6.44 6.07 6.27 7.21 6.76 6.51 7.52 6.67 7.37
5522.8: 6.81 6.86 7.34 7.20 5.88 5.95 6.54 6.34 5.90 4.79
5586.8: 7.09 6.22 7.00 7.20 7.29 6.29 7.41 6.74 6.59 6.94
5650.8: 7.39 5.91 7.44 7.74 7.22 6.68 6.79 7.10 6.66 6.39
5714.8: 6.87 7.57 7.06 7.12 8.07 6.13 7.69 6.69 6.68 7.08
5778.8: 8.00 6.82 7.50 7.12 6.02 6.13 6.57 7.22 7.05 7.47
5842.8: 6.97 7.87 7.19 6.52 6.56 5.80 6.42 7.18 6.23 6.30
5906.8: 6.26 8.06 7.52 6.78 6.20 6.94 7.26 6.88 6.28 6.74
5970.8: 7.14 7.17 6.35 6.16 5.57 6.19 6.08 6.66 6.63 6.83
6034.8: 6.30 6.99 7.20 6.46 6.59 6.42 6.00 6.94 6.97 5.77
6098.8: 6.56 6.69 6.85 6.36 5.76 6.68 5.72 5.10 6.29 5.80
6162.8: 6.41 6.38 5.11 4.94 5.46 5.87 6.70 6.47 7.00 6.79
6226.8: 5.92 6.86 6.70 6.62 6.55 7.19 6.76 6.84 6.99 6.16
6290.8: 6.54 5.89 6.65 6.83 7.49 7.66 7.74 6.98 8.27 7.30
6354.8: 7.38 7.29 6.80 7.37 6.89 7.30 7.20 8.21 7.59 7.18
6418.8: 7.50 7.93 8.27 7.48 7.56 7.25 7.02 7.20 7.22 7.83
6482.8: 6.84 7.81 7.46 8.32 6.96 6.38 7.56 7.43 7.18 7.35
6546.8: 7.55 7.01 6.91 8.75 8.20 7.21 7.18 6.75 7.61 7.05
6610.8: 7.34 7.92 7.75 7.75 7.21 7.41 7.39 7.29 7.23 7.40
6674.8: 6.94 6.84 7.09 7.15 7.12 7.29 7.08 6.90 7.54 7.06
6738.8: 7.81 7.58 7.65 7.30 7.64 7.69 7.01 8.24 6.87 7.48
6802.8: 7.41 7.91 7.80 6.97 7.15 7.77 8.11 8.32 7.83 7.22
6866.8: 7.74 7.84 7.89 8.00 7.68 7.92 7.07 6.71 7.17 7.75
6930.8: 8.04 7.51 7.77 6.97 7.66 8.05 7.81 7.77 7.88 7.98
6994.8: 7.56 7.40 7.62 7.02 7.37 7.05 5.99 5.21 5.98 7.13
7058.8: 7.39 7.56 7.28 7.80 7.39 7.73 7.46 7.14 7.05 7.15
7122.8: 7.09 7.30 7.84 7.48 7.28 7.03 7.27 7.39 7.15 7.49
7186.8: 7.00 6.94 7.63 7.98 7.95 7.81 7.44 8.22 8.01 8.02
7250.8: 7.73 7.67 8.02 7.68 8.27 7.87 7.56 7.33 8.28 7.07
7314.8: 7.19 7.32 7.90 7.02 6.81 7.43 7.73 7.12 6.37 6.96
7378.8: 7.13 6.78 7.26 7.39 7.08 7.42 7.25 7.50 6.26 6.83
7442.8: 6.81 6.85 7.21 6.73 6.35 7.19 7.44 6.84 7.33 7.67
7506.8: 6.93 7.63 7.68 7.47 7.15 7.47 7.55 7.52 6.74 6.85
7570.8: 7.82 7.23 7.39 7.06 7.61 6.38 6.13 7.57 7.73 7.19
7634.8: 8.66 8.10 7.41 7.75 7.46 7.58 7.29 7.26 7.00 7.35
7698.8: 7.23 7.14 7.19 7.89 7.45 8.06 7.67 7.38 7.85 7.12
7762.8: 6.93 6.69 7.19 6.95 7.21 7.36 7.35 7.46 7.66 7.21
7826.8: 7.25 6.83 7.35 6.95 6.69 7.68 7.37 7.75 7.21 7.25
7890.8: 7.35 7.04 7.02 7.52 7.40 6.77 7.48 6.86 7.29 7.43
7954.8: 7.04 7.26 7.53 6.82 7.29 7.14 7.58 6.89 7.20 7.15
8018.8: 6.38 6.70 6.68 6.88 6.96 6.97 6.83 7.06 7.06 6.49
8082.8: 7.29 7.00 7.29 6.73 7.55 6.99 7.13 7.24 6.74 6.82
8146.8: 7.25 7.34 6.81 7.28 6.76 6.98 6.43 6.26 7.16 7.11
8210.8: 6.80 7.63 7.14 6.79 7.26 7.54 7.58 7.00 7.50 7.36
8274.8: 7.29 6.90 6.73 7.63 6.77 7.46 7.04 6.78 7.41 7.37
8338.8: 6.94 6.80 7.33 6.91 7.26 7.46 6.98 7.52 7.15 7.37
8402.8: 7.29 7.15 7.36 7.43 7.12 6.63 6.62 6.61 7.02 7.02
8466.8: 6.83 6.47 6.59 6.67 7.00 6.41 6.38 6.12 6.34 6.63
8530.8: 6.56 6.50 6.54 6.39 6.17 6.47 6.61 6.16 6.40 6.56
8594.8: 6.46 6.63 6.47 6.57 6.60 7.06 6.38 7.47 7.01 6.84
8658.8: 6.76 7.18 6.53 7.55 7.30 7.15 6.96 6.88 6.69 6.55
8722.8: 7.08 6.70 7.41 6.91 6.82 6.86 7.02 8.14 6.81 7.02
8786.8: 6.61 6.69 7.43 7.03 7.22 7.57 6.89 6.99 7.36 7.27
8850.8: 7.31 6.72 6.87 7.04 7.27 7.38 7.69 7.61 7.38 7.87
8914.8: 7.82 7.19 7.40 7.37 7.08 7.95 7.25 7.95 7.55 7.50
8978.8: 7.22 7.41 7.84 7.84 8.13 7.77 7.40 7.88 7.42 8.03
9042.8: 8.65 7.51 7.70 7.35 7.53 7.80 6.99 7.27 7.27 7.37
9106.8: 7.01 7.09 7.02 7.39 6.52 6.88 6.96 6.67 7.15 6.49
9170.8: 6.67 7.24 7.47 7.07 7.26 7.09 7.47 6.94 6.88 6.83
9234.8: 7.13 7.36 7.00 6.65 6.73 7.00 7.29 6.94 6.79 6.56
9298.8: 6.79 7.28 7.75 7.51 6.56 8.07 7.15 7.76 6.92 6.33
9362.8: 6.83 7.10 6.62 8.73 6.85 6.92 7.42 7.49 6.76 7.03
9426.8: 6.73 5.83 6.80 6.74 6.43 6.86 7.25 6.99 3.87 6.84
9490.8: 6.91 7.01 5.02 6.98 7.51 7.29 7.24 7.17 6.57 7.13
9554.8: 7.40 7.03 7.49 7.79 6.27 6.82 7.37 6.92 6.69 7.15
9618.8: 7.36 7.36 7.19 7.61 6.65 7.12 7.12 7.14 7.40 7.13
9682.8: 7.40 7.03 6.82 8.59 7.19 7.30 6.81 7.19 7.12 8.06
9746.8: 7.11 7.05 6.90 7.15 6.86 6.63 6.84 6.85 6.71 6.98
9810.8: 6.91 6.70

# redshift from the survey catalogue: 0.19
